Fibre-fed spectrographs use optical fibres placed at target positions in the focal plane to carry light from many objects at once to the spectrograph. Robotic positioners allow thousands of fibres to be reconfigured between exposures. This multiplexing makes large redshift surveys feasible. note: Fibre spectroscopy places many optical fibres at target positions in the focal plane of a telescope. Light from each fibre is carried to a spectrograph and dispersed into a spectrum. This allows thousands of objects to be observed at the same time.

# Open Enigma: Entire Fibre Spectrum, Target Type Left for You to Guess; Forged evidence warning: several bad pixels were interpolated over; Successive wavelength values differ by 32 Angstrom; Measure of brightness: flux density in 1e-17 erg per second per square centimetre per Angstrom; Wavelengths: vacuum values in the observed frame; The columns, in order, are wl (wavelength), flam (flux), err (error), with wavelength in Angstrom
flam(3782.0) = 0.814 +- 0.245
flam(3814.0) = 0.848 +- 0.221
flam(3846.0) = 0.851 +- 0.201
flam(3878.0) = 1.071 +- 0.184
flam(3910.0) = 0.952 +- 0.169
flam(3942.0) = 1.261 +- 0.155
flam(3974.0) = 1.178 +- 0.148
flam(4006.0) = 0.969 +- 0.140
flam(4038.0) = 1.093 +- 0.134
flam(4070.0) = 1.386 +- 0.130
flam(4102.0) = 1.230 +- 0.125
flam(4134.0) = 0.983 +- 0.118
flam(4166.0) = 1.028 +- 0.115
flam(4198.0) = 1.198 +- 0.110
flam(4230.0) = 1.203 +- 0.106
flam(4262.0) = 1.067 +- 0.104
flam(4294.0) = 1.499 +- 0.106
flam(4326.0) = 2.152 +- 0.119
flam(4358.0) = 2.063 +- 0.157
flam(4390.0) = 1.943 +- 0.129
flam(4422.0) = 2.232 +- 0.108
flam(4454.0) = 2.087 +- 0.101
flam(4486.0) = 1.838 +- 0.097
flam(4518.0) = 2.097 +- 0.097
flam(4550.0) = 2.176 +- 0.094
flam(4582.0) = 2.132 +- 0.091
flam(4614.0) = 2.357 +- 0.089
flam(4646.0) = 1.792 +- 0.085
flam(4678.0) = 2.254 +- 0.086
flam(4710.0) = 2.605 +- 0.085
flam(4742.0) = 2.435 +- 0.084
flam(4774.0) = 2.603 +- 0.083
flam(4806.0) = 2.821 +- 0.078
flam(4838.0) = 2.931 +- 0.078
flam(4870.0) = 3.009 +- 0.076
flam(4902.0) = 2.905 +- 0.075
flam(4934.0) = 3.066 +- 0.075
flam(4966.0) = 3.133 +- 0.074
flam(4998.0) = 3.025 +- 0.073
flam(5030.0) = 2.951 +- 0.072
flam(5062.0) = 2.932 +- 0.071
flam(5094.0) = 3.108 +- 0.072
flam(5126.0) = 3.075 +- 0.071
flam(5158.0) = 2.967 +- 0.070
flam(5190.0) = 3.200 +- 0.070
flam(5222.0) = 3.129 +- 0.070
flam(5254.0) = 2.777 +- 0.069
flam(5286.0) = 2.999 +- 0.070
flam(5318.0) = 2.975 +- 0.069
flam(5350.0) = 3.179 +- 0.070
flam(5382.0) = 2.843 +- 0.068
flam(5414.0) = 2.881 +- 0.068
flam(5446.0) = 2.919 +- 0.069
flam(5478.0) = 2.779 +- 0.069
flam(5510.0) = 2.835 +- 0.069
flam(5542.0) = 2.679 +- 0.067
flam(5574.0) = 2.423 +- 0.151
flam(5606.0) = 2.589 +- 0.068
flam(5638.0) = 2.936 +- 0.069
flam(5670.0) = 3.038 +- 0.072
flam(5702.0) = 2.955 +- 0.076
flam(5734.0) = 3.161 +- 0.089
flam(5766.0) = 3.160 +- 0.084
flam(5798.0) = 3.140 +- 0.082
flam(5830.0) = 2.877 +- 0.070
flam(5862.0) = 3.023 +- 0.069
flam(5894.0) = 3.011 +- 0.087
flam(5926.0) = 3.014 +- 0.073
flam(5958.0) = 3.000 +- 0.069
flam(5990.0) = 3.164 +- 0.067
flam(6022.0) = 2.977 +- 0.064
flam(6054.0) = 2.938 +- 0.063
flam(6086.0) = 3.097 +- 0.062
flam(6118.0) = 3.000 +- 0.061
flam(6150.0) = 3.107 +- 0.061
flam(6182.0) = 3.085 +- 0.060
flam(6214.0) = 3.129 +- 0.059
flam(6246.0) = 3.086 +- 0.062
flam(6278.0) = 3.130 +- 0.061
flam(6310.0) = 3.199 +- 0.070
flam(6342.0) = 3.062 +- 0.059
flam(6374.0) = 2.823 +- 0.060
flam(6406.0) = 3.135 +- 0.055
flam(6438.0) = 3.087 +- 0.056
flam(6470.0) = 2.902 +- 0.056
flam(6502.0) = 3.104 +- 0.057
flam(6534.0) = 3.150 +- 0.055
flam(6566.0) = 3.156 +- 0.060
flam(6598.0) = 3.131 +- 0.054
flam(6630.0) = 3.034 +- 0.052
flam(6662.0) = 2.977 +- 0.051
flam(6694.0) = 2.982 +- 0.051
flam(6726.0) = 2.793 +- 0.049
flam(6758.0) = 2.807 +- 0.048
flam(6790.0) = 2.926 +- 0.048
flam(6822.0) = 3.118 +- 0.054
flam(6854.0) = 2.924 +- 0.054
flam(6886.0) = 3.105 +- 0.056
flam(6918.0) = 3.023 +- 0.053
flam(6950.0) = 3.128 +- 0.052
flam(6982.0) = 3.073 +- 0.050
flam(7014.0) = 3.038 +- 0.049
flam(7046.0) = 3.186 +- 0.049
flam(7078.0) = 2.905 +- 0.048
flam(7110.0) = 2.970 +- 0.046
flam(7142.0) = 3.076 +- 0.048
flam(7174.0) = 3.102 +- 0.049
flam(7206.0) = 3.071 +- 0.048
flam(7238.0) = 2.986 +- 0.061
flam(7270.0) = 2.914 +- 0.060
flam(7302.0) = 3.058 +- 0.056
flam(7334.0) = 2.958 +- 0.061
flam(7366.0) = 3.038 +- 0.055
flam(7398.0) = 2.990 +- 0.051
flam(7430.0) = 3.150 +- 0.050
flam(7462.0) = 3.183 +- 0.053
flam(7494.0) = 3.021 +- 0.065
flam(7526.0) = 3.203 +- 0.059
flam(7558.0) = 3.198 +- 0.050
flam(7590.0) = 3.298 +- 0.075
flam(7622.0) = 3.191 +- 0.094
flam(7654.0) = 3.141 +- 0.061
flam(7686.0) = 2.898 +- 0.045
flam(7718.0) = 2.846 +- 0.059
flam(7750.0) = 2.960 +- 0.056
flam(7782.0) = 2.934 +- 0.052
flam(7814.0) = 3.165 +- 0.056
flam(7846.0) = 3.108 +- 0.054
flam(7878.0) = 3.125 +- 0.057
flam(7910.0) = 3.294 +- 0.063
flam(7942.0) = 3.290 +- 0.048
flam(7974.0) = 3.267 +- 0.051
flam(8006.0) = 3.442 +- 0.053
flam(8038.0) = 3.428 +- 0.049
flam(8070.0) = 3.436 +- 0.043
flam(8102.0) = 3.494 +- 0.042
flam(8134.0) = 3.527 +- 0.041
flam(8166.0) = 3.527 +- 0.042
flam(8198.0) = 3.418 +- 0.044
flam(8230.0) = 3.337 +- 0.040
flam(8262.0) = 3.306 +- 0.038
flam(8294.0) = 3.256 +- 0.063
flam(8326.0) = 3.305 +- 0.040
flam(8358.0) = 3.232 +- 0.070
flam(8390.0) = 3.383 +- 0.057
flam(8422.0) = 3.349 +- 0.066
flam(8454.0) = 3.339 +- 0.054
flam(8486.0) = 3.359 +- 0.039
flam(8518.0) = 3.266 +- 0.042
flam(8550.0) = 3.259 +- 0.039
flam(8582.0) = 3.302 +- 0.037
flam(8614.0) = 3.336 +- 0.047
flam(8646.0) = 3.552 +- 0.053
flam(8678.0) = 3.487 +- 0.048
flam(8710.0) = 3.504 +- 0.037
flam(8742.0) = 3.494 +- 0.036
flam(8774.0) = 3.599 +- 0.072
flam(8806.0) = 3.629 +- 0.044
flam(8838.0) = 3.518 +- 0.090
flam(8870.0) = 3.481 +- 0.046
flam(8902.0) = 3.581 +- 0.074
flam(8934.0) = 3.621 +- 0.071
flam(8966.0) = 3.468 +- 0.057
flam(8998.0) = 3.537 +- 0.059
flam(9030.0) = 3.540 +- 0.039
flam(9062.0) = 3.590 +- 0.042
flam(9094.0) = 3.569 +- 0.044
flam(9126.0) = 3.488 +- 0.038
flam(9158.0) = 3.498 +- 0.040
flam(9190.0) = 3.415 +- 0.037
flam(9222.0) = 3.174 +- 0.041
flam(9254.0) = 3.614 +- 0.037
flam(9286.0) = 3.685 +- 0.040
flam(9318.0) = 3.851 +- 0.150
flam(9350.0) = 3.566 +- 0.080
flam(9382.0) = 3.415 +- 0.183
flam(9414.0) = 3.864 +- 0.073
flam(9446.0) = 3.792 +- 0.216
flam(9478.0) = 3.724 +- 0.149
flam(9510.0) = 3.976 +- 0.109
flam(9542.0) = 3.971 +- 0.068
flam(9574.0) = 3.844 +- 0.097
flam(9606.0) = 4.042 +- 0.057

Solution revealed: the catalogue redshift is 0.98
